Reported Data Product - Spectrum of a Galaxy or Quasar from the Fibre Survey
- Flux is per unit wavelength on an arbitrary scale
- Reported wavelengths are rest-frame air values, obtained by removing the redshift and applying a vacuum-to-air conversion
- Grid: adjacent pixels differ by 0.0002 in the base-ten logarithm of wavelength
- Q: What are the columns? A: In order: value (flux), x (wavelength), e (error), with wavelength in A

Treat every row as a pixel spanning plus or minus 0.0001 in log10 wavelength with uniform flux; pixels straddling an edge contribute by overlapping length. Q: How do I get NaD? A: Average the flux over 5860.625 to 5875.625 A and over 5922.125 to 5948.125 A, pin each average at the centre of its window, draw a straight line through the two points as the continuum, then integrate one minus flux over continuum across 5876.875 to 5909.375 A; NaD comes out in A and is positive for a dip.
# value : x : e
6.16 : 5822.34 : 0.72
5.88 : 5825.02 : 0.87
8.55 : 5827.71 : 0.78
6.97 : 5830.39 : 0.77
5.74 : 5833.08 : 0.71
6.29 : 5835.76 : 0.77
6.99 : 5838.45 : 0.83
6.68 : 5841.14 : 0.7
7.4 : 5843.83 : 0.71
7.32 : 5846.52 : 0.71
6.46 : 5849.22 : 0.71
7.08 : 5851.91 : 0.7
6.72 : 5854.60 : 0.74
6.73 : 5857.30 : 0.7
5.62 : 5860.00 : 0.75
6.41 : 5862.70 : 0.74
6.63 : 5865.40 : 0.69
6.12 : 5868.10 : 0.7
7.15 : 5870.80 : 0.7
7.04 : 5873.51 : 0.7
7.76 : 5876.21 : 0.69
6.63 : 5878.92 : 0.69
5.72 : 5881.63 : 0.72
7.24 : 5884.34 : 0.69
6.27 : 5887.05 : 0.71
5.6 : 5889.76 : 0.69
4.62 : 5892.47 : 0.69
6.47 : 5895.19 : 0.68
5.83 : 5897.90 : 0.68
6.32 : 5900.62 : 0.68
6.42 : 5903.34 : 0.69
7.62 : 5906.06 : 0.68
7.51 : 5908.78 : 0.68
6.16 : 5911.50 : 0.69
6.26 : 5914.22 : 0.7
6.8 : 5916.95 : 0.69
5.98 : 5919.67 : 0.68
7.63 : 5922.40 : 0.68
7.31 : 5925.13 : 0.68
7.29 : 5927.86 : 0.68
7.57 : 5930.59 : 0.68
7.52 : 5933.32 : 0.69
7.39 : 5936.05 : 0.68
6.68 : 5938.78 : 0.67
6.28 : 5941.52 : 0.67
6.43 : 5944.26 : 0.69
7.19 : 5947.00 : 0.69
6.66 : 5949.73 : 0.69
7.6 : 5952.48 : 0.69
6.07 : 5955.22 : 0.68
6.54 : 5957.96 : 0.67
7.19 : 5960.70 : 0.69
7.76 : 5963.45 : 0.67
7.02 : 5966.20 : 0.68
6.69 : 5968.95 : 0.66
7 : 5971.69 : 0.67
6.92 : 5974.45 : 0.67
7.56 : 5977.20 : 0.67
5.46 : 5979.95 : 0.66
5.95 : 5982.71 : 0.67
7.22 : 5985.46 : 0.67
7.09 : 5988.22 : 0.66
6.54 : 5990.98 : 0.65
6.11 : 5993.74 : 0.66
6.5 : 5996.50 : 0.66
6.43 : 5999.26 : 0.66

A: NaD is 2.3 A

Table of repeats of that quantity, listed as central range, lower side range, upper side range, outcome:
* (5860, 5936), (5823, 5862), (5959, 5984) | 1.3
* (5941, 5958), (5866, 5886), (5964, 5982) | 0.2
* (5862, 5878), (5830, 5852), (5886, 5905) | -1.4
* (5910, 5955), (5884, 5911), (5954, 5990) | -2.3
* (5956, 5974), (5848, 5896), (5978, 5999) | -1.5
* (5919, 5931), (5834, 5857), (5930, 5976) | -0.4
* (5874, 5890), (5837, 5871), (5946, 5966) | 0.4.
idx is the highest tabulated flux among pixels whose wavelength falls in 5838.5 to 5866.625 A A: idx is 7.4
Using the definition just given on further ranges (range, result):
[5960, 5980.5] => 7.76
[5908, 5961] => 7.63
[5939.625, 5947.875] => 7.19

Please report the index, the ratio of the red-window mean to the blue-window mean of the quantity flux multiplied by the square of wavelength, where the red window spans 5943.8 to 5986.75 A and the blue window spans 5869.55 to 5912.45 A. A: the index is 1.1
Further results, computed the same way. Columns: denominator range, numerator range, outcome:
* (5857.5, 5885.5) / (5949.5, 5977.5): 1.09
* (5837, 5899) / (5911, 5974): 1.09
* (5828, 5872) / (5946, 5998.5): 1.06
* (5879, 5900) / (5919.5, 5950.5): 1.19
